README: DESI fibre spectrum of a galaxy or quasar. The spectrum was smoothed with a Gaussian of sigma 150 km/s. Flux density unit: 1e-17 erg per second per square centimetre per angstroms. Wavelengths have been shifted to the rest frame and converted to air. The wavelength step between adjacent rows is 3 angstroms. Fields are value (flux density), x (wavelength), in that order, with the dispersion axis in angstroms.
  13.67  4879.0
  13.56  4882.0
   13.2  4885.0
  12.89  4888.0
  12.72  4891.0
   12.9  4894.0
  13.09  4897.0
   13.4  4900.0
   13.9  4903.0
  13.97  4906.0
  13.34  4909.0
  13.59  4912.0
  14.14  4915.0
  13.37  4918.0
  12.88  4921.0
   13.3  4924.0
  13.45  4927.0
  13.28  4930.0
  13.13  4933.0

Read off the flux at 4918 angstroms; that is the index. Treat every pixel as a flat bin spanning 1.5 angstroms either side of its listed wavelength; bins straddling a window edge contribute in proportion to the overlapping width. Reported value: 13.37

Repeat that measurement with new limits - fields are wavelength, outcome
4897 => 13.09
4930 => 13.28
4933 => 13.13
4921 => 12.88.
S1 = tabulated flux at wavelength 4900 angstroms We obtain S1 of 13.4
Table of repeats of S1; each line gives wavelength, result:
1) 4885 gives 13.2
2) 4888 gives 12.89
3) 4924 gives 13.3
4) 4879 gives 13.67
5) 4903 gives 13.9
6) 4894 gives 12.9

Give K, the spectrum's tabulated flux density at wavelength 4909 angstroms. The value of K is 13.34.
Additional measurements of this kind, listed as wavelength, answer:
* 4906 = 13.97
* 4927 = 13.45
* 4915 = 14.14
